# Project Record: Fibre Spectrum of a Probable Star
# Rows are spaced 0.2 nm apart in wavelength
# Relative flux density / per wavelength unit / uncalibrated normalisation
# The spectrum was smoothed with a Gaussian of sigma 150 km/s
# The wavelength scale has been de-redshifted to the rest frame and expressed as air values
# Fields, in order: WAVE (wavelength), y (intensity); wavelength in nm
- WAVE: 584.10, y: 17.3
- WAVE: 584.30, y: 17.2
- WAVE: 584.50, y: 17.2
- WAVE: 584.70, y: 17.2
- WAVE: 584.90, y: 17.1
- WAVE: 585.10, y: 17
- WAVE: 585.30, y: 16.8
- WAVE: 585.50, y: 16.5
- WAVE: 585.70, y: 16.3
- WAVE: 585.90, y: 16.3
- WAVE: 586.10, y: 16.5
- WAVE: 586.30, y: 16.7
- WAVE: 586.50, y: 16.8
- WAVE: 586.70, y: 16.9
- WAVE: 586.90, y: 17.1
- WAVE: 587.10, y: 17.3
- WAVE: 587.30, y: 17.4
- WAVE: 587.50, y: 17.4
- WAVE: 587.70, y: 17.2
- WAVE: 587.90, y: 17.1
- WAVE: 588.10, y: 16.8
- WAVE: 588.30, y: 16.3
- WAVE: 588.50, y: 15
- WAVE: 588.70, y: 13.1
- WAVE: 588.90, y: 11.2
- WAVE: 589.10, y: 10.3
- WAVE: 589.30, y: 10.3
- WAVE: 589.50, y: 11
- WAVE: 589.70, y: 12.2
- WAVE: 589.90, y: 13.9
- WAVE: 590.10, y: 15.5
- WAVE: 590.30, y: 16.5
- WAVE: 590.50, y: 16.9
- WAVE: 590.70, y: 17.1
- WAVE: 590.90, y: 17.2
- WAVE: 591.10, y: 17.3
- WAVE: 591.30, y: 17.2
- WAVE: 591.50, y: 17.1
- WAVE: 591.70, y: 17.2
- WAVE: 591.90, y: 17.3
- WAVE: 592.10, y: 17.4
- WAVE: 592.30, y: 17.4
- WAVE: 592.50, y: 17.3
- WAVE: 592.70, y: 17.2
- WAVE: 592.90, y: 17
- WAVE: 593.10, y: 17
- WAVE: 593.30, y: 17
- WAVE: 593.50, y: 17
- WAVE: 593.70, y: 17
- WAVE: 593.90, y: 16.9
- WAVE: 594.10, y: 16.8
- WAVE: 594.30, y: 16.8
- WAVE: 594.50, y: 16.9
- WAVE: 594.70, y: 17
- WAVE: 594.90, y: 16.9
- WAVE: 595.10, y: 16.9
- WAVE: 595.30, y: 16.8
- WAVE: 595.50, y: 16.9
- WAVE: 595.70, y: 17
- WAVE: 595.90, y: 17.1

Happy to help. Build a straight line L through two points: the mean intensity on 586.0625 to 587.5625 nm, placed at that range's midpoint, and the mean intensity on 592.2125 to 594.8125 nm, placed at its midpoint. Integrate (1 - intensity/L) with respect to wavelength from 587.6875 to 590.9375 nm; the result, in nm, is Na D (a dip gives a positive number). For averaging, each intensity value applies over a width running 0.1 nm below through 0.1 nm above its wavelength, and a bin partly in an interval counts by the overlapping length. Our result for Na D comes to 0.49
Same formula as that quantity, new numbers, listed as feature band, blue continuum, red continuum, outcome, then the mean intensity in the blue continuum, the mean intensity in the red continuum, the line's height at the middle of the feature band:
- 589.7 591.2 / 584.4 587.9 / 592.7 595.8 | 0.08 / 16.9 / 16.9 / 16.9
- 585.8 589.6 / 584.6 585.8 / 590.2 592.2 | 0.37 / 16.8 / 17.1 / 16.9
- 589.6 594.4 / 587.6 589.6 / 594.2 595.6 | -0.37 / 13.8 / 16.9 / 15.5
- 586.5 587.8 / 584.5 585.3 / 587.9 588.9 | -0.12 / 17.1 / 15.1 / 15.8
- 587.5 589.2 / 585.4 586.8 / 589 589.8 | -0.26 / 16.6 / 11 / 12.7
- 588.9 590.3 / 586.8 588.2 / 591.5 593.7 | 0.39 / 17.2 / 17.2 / 17.2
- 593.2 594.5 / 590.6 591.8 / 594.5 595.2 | 0.01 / 17.2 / 16.9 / 17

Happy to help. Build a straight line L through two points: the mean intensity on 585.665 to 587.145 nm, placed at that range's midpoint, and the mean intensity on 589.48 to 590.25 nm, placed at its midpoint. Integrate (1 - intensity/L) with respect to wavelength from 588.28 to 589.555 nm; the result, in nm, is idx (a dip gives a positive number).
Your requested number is 0.196 nm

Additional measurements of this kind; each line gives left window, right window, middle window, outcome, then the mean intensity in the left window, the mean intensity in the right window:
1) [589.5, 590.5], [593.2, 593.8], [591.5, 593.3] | -0.11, 14.4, 17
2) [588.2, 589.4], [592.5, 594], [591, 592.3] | -0.15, 12.7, 17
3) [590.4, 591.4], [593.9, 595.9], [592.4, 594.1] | 0.00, 17.1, 16.9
